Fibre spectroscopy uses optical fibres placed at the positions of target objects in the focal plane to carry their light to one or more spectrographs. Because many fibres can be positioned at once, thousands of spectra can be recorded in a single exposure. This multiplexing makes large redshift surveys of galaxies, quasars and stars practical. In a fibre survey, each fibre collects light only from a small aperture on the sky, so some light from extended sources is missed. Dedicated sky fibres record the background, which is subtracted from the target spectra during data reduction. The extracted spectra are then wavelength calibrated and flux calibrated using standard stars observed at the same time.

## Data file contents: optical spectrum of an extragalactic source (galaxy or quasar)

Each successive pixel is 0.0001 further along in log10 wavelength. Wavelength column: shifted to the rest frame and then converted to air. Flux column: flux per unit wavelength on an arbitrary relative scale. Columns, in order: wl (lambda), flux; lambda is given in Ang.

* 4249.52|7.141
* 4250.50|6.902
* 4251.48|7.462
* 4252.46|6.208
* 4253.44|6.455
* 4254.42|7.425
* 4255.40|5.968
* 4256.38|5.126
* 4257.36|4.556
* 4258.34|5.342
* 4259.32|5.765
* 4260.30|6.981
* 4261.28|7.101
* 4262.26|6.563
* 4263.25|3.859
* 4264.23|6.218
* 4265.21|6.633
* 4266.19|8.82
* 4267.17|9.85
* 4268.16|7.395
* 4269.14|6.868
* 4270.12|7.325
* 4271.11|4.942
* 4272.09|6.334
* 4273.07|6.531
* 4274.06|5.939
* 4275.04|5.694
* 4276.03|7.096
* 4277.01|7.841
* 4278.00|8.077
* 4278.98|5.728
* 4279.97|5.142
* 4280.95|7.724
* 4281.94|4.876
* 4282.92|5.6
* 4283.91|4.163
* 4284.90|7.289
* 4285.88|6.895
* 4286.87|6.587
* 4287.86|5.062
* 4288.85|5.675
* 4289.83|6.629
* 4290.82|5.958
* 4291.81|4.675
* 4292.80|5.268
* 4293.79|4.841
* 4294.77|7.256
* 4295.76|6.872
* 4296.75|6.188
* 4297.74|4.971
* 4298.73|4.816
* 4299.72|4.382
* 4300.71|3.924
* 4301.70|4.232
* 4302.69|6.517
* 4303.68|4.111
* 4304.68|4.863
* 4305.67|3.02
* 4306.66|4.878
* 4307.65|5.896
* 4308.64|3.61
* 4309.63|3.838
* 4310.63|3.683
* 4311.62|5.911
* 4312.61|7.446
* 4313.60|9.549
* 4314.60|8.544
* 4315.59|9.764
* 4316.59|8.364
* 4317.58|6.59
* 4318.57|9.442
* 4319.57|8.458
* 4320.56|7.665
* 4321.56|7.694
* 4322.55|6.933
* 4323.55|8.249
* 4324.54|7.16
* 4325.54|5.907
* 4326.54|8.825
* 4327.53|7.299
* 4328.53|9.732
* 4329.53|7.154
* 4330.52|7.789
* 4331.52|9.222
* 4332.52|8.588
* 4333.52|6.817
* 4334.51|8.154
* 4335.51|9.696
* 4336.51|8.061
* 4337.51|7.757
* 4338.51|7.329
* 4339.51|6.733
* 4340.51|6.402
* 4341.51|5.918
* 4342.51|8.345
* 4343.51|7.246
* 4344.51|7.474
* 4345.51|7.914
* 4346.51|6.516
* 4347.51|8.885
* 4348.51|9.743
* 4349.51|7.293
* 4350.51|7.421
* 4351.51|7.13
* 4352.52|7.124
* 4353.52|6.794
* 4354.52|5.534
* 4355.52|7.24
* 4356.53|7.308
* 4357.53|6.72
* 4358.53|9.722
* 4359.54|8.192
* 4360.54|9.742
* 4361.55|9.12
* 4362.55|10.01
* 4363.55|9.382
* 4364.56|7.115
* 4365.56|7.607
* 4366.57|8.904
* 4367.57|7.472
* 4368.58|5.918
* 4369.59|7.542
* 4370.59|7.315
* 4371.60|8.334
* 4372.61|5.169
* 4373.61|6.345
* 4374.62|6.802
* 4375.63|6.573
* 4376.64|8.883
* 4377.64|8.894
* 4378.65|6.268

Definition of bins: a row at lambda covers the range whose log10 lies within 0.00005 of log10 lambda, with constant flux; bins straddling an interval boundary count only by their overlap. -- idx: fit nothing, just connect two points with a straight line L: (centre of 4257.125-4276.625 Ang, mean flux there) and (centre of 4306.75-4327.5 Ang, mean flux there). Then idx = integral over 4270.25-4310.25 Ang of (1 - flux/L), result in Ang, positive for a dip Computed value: 7.0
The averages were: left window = 6.52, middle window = 5.61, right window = 7.14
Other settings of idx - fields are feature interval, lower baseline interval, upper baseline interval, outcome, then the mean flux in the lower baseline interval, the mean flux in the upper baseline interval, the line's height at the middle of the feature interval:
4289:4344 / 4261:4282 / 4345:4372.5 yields 4.4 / 6.69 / 7.81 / 7.27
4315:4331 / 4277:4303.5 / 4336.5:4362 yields -2.8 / 5.76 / 7.59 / 6.78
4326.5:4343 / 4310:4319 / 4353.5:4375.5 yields -0.4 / 7.63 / 7.65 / 7.64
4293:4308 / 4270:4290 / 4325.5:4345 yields 3.7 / 6.22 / 7.76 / 6.79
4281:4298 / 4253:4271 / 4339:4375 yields 2.4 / 6.53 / 7.57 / 6.83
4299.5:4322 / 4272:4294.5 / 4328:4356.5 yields 2.1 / 6.08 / 7.63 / 6.8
